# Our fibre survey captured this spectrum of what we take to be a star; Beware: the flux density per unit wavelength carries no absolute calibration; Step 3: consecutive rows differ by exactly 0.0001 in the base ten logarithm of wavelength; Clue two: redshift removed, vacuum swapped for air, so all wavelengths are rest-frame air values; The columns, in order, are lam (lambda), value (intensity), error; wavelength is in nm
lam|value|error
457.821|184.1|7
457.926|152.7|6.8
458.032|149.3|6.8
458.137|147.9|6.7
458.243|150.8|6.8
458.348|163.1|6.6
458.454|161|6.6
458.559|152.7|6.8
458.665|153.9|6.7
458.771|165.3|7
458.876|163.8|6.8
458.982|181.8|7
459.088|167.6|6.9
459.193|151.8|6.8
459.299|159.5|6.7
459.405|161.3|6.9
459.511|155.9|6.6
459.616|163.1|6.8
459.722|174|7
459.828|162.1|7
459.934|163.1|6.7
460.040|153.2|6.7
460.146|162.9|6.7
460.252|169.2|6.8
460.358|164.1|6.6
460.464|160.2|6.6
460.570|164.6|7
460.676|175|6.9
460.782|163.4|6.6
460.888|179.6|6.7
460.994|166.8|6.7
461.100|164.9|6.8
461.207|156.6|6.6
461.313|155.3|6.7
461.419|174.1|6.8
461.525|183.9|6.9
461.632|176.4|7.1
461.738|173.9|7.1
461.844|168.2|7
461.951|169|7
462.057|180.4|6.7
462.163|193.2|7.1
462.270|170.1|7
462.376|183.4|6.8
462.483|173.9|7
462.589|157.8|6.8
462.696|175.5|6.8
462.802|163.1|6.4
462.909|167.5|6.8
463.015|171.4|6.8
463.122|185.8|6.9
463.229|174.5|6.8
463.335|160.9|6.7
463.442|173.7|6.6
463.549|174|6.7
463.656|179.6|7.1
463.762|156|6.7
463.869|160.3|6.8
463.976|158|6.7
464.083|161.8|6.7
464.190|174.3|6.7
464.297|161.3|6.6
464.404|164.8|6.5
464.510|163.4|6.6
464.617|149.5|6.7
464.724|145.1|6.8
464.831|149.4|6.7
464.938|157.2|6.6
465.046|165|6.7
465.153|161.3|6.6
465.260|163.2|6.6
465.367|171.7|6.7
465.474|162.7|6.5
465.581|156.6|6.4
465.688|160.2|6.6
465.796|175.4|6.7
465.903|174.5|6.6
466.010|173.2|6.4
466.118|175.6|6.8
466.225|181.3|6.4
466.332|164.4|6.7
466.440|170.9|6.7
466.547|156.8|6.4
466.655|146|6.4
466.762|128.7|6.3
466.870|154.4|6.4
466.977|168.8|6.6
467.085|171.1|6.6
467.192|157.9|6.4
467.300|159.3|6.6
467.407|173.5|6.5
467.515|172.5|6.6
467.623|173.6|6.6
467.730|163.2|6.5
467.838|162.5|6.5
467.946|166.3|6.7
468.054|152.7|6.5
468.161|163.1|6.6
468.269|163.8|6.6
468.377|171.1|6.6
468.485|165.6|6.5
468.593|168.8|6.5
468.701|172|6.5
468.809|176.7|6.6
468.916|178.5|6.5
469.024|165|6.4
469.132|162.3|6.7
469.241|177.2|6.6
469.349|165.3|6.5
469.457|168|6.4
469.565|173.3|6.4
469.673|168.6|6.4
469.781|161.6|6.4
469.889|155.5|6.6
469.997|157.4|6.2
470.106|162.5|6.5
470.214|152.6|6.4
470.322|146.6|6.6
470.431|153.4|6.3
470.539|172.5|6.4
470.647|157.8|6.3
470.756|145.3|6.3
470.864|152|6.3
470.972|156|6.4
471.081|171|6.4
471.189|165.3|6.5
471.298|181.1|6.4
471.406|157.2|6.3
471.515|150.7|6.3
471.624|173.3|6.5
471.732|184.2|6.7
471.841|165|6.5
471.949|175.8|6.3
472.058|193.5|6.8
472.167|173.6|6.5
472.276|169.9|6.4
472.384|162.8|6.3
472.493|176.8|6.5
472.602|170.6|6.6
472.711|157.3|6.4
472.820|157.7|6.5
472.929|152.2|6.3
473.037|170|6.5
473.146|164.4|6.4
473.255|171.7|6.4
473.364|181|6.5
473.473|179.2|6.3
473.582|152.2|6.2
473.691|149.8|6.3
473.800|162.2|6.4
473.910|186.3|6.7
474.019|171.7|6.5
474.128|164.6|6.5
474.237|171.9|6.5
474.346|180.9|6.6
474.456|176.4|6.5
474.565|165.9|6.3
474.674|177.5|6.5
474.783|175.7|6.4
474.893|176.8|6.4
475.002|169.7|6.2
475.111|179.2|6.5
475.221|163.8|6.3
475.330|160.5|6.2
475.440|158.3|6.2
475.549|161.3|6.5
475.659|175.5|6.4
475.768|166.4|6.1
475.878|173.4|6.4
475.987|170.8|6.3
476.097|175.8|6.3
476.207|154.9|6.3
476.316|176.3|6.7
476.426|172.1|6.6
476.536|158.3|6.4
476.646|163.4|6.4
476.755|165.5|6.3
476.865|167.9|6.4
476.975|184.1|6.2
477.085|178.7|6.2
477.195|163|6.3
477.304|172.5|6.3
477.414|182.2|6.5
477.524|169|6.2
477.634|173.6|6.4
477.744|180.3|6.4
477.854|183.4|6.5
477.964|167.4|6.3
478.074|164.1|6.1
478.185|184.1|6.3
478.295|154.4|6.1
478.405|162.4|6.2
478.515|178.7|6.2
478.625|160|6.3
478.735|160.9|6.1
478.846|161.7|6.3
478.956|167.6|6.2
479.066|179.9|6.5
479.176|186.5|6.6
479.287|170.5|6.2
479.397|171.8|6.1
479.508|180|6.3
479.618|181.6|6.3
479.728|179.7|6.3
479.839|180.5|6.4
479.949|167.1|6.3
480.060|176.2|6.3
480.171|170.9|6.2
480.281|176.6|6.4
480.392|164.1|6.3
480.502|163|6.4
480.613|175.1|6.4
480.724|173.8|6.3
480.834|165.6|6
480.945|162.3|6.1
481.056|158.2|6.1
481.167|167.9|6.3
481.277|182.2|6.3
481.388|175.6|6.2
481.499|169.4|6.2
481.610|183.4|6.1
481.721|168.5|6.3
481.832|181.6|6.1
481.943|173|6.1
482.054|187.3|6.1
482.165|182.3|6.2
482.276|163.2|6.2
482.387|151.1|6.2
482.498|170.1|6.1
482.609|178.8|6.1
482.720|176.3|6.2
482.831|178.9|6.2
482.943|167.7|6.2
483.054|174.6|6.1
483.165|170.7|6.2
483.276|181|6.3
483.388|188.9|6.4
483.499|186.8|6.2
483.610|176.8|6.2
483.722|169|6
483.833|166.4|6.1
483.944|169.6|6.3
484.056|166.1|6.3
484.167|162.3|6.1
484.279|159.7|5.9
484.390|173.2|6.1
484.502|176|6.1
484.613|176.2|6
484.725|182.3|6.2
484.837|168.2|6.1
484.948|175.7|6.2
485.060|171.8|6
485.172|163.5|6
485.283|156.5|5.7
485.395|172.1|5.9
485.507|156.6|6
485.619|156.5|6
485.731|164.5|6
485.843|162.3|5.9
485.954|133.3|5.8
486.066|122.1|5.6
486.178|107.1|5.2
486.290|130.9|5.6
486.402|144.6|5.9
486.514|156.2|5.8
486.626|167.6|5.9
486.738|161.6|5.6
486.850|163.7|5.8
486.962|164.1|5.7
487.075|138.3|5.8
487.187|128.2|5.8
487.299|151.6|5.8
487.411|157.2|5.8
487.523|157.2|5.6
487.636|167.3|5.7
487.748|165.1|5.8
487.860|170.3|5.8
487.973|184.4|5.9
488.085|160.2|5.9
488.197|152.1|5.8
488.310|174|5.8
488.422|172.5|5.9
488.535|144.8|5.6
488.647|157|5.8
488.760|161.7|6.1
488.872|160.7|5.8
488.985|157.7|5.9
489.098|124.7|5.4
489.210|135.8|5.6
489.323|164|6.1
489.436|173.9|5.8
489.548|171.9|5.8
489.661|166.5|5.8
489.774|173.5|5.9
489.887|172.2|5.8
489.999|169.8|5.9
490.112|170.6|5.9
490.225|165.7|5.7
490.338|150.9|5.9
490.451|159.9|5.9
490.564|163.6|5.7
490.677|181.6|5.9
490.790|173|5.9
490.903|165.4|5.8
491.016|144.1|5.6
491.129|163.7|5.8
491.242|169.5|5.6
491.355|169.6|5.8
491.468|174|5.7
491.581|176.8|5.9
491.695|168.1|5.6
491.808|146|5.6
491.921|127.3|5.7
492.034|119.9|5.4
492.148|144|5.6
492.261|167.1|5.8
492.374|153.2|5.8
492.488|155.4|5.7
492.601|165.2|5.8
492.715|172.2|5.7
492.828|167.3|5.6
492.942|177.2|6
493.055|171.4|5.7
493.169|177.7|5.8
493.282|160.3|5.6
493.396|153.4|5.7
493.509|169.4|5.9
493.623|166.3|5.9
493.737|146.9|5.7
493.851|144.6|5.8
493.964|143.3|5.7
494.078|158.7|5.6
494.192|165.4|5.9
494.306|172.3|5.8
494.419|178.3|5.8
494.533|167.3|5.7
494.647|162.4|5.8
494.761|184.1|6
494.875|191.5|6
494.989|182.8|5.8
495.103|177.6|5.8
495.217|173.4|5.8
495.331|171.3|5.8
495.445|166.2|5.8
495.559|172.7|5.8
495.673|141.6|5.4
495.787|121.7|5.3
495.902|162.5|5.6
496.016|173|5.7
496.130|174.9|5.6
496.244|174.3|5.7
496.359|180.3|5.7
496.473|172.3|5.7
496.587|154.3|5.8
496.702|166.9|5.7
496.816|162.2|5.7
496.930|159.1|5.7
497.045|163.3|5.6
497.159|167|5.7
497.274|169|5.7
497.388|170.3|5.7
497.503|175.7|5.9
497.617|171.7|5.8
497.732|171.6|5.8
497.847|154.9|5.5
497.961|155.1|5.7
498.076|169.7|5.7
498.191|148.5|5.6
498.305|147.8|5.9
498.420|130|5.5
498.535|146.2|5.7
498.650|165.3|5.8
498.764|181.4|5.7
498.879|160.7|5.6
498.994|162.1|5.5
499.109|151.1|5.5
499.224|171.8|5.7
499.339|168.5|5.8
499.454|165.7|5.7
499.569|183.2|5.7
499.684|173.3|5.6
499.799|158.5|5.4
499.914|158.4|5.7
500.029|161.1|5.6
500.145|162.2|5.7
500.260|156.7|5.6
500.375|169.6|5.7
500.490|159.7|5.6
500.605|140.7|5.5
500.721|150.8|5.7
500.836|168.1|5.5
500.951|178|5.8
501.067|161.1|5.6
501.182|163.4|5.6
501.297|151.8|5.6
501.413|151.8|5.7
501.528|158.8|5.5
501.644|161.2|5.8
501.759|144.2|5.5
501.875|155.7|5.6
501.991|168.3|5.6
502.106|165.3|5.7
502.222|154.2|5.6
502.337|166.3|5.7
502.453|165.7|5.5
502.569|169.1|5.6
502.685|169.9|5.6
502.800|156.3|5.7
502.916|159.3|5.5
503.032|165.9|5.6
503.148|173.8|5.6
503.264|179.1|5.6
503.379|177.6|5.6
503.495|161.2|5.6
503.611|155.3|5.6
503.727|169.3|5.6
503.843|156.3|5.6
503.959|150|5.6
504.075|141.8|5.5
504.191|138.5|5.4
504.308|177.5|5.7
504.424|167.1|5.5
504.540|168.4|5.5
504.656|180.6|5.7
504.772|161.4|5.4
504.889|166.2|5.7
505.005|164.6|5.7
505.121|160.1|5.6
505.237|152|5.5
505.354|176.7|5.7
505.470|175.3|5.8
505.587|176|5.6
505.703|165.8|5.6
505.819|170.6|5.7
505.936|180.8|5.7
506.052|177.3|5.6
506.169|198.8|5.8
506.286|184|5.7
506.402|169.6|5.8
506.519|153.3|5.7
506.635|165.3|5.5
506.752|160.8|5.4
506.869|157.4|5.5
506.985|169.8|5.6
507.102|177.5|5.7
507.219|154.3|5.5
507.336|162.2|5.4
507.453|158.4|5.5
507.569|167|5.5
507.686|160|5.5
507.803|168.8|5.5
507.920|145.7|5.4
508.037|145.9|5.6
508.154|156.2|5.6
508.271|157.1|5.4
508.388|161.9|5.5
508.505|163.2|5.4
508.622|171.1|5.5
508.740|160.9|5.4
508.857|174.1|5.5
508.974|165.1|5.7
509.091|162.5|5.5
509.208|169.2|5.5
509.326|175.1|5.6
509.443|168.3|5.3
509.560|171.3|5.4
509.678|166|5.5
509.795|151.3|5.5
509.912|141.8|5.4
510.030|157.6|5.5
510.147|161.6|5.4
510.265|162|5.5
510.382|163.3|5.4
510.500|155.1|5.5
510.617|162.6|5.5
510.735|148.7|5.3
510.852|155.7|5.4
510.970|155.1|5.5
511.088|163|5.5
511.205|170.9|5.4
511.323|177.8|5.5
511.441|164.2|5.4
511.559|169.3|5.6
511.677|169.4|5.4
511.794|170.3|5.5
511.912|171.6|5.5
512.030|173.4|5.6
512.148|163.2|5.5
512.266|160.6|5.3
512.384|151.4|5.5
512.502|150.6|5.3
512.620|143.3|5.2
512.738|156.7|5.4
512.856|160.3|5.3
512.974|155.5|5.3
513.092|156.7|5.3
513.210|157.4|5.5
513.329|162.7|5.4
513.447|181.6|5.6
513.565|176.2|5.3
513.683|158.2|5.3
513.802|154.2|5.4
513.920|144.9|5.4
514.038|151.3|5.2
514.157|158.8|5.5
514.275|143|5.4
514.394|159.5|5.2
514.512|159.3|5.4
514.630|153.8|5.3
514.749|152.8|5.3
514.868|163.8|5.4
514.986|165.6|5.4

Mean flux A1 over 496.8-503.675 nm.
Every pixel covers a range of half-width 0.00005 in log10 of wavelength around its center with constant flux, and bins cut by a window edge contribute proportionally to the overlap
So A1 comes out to 162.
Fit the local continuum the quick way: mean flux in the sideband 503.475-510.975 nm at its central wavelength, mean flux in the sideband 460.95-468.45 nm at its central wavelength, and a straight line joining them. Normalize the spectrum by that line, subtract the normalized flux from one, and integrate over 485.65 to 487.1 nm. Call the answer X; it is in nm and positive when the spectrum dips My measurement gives 0.150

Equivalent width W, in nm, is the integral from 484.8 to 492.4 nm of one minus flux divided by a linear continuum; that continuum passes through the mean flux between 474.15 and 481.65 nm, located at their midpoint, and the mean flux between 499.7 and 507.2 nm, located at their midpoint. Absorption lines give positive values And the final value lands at 0.451 nm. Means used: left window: 171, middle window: 158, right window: 164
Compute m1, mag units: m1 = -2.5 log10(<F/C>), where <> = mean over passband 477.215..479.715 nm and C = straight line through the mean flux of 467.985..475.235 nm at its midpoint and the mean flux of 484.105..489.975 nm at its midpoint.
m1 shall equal -0.06 mag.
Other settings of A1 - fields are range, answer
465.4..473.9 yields 165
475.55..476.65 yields 168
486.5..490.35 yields 161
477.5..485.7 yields 172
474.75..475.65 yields 168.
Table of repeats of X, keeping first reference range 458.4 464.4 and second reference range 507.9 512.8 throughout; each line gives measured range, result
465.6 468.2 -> 0.04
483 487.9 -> 0.09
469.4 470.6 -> 0.04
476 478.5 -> -0.08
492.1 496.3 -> -0.04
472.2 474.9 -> -0.05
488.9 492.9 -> 0.08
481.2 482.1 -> -0.07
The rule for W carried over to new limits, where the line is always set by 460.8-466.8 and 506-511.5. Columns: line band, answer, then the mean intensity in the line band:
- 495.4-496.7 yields 0.01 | 163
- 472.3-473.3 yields 0.01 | 165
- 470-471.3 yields 0.06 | 159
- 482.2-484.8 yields -0.11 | 172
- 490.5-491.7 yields -0.02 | 168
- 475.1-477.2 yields -0.03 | 168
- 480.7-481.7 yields -0.03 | 171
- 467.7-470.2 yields 0.01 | 166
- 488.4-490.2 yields 0.04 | 161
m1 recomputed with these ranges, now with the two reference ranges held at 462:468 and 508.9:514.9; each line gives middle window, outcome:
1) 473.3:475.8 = -0.03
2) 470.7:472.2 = -0.01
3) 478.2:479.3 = -0.03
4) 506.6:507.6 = -0.01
